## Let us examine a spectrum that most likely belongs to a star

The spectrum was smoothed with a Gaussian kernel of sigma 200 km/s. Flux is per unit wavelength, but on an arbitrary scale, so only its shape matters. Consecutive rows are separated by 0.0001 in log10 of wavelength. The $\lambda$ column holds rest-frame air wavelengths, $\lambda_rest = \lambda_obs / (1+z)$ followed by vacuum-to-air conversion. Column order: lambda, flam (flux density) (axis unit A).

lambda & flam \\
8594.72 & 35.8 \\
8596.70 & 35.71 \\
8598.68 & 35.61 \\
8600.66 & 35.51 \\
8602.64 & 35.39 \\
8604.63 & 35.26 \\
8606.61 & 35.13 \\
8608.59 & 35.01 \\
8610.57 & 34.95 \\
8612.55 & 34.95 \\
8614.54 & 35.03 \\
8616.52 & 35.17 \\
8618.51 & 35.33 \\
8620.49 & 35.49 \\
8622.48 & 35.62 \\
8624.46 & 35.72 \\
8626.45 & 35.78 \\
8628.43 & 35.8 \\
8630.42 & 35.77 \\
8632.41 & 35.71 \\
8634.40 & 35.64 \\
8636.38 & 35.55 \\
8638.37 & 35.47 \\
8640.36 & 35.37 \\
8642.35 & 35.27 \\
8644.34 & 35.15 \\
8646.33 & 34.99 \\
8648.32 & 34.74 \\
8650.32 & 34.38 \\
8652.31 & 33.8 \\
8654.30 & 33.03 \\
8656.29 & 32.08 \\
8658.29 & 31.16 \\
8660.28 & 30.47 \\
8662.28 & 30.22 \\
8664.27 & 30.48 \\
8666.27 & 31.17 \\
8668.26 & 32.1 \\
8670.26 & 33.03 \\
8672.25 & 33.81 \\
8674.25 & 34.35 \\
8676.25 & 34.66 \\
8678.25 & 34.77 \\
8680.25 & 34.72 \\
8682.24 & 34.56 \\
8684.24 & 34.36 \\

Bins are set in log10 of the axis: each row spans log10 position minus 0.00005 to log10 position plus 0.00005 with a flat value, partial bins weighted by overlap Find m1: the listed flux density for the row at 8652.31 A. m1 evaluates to 33.8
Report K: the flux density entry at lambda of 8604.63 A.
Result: 35.26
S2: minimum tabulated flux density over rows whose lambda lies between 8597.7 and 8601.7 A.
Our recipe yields 35.51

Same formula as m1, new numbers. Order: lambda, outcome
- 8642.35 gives 35.27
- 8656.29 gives 32.08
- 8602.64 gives 35.39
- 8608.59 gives 35.01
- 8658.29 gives 31.16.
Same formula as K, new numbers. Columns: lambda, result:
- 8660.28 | 30.47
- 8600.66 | 35.51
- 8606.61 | 35.13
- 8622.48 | 35.62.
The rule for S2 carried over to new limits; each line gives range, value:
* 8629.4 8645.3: 35.15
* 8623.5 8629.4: 35.72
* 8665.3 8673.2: 31.17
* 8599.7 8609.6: 35.01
